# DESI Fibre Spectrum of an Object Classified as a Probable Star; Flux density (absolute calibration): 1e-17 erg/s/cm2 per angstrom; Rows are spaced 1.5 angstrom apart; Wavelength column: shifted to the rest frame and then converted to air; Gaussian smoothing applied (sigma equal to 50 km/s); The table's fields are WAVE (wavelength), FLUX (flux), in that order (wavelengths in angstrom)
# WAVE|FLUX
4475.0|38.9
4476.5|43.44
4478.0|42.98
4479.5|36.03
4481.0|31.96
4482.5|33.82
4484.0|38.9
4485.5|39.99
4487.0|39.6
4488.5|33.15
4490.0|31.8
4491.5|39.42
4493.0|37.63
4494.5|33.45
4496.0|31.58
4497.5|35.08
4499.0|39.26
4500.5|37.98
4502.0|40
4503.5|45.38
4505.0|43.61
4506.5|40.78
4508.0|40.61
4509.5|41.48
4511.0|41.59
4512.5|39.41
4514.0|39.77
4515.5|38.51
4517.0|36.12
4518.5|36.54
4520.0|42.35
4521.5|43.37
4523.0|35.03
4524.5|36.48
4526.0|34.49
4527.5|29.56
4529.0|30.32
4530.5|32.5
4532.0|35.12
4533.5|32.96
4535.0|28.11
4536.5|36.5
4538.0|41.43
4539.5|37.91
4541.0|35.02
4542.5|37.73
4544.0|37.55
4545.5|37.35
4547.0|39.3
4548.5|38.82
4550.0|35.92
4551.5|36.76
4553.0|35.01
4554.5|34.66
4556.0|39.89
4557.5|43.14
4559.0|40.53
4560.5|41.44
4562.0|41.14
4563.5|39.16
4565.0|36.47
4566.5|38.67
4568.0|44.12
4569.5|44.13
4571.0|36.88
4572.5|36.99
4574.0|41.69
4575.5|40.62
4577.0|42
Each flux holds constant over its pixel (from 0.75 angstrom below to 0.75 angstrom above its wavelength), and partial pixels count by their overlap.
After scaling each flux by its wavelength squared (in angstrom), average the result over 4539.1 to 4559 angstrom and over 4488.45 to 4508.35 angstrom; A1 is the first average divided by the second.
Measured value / 1.02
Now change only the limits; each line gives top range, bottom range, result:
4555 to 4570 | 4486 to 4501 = 1.17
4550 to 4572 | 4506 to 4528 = 1.04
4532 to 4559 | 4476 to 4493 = 1.02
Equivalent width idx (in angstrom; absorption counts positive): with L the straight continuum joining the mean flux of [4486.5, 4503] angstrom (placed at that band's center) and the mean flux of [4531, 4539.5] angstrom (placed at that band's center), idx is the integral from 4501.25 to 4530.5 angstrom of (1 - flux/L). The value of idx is -2.3 angstrom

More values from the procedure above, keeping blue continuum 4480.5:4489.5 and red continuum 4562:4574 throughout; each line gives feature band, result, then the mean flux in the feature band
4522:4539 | 1.8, 34.1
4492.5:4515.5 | -1.3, 39.2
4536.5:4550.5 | 0.3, 37.9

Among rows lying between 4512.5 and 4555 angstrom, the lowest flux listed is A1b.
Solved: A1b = 28.11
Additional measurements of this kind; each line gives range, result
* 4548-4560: 34.66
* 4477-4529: 29.56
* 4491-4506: 31.58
